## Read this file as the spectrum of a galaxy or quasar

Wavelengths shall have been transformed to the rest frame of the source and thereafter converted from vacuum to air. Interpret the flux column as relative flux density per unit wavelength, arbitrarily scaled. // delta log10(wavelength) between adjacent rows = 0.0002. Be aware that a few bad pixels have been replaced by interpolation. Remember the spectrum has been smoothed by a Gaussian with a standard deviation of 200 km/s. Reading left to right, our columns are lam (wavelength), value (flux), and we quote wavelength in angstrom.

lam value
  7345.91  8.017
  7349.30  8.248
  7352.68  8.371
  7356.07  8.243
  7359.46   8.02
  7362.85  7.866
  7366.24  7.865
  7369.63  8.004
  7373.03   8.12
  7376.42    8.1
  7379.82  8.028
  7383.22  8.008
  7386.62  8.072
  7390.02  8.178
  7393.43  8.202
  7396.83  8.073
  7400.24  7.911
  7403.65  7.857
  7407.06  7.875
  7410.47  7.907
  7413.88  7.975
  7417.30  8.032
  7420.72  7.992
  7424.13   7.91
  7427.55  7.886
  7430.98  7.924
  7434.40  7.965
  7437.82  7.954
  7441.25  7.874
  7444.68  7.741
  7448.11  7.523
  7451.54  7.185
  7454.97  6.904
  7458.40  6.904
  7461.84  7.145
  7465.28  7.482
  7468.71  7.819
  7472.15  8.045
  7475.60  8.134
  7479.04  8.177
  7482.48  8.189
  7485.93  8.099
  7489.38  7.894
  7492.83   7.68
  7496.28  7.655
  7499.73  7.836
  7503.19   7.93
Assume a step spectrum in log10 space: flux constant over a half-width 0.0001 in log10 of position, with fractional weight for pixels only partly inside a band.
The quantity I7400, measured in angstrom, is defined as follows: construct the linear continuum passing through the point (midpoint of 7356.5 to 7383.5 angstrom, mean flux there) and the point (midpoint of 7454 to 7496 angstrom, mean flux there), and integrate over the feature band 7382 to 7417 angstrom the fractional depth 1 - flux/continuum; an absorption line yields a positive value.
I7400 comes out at -0.34 angstrom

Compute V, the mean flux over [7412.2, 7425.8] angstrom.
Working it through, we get 7.98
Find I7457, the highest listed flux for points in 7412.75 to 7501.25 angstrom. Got 8.189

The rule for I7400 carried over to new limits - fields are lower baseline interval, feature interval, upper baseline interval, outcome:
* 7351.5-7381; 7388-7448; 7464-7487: 0.7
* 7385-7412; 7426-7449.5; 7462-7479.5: 0.2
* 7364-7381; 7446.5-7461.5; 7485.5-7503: 1.4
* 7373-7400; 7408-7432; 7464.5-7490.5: 0.3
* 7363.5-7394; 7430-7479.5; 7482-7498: 1.9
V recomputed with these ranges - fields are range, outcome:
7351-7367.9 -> 8.07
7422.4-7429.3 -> 7.9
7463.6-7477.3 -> 7.87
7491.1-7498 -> 7.67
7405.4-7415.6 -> 7.92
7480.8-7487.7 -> 8.14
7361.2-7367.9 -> 7.87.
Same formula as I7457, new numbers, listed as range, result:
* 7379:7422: 8.202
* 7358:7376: 8.12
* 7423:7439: 7.965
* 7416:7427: 8.032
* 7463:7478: 8.134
